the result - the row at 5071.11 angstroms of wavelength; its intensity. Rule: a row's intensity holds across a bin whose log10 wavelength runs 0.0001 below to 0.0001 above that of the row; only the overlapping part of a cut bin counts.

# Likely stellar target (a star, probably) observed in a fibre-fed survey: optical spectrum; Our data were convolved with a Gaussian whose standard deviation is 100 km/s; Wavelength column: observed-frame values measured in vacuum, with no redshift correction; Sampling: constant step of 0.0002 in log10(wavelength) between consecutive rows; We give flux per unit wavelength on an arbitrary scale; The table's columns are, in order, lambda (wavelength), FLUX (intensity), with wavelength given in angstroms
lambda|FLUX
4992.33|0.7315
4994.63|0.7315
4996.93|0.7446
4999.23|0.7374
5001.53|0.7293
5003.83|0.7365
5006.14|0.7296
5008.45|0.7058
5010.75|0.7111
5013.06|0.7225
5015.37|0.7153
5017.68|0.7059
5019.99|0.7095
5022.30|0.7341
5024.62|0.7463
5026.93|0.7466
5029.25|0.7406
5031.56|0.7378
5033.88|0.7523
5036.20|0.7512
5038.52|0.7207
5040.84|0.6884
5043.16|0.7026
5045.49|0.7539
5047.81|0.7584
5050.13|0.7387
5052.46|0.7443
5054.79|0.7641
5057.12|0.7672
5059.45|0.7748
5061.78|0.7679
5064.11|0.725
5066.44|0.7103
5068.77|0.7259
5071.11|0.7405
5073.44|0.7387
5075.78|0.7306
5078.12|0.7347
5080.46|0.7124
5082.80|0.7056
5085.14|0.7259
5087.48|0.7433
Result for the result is 0.7405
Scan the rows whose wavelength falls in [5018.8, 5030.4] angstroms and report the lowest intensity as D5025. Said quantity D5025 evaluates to 0.7095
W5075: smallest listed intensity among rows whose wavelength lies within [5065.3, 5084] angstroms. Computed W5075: 0.7056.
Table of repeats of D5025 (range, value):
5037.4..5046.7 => 0.6884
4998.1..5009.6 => 0.7058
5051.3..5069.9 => 0.7103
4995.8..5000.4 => 0.7374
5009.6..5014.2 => 0.7111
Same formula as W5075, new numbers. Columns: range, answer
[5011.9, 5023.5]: 0.7059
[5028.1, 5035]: 0.7378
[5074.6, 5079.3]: 0.7306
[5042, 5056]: 0.7026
